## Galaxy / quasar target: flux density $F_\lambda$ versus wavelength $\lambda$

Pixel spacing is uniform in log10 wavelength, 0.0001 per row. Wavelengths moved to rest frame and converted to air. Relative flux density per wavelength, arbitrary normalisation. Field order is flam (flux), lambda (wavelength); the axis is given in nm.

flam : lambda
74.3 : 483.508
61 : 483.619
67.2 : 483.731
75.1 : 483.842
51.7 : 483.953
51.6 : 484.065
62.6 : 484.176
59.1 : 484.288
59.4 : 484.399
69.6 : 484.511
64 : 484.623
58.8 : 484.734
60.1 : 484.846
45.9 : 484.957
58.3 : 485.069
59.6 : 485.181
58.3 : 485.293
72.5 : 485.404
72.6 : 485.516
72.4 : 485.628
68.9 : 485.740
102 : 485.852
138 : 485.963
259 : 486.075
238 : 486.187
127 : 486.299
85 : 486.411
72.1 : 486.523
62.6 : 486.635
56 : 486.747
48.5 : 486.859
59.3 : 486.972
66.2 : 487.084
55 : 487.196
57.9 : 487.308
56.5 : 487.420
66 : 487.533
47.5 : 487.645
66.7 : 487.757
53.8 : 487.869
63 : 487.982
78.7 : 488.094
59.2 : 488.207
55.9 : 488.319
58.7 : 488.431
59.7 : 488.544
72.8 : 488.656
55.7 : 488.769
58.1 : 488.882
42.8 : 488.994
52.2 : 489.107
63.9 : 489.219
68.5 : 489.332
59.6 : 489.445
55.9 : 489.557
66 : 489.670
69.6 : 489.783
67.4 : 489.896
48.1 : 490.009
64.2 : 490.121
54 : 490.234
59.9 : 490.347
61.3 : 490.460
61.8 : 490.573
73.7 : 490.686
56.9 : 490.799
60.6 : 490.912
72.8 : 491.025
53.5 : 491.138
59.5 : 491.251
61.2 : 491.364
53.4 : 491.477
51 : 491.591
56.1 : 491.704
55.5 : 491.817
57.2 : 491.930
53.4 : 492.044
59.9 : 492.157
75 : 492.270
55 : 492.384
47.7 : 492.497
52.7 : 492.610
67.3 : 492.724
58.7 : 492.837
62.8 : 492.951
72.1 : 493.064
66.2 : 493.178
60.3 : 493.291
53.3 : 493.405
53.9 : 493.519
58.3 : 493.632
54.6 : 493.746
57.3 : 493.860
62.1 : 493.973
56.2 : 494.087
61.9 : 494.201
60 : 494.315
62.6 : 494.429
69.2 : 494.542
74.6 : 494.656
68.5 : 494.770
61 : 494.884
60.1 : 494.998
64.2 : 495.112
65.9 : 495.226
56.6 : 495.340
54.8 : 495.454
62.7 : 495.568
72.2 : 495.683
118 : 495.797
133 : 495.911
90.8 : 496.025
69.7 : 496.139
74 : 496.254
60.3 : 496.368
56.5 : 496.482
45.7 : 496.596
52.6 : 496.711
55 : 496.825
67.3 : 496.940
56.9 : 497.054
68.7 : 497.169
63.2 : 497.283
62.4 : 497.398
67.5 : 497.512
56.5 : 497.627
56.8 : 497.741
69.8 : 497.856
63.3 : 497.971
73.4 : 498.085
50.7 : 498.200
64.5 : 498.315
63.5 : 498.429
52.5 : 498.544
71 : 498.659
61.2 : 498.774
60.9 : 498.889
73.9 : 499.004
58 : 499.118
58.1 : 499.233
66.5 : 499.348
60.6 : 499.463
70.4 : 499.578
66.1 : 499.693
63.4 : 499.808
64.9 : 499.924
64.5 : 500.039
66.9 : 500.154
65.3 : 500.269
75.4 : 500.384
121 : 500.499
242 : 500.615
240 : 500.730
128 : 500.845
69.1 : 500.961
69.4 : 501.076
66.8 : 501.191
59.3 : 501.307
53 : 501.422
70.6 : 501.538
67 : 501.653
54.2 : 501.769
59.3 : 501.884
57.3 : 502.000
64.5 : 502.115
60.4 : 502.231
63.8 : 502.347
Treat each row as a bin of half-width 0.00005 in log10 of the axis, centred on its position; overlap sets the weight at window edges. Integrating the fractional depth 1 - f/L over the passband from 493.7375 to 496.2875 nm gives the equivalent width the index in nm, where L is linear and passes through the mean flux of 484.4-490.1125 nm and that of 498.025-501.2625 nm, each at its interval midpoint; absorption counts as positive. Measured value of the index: 0.26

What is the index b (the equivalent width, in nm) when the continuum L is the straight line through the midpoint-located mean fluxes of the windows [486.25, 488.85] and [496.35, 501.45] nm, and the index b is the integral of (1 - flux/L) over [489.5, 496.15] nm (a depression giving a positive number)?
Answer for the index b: 0.50 nm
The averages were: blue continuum 64.3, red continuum 73.7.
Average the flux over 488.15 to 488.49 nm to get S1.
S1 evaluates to 57.9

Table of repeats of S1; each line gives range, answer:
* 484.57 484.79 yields 61.5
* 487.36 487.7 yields 56.7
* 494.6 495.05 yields 66.1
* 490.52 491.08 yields 65.2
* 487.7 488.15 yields 65.5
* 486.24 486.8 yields 81.5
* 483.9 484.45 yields 56.9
